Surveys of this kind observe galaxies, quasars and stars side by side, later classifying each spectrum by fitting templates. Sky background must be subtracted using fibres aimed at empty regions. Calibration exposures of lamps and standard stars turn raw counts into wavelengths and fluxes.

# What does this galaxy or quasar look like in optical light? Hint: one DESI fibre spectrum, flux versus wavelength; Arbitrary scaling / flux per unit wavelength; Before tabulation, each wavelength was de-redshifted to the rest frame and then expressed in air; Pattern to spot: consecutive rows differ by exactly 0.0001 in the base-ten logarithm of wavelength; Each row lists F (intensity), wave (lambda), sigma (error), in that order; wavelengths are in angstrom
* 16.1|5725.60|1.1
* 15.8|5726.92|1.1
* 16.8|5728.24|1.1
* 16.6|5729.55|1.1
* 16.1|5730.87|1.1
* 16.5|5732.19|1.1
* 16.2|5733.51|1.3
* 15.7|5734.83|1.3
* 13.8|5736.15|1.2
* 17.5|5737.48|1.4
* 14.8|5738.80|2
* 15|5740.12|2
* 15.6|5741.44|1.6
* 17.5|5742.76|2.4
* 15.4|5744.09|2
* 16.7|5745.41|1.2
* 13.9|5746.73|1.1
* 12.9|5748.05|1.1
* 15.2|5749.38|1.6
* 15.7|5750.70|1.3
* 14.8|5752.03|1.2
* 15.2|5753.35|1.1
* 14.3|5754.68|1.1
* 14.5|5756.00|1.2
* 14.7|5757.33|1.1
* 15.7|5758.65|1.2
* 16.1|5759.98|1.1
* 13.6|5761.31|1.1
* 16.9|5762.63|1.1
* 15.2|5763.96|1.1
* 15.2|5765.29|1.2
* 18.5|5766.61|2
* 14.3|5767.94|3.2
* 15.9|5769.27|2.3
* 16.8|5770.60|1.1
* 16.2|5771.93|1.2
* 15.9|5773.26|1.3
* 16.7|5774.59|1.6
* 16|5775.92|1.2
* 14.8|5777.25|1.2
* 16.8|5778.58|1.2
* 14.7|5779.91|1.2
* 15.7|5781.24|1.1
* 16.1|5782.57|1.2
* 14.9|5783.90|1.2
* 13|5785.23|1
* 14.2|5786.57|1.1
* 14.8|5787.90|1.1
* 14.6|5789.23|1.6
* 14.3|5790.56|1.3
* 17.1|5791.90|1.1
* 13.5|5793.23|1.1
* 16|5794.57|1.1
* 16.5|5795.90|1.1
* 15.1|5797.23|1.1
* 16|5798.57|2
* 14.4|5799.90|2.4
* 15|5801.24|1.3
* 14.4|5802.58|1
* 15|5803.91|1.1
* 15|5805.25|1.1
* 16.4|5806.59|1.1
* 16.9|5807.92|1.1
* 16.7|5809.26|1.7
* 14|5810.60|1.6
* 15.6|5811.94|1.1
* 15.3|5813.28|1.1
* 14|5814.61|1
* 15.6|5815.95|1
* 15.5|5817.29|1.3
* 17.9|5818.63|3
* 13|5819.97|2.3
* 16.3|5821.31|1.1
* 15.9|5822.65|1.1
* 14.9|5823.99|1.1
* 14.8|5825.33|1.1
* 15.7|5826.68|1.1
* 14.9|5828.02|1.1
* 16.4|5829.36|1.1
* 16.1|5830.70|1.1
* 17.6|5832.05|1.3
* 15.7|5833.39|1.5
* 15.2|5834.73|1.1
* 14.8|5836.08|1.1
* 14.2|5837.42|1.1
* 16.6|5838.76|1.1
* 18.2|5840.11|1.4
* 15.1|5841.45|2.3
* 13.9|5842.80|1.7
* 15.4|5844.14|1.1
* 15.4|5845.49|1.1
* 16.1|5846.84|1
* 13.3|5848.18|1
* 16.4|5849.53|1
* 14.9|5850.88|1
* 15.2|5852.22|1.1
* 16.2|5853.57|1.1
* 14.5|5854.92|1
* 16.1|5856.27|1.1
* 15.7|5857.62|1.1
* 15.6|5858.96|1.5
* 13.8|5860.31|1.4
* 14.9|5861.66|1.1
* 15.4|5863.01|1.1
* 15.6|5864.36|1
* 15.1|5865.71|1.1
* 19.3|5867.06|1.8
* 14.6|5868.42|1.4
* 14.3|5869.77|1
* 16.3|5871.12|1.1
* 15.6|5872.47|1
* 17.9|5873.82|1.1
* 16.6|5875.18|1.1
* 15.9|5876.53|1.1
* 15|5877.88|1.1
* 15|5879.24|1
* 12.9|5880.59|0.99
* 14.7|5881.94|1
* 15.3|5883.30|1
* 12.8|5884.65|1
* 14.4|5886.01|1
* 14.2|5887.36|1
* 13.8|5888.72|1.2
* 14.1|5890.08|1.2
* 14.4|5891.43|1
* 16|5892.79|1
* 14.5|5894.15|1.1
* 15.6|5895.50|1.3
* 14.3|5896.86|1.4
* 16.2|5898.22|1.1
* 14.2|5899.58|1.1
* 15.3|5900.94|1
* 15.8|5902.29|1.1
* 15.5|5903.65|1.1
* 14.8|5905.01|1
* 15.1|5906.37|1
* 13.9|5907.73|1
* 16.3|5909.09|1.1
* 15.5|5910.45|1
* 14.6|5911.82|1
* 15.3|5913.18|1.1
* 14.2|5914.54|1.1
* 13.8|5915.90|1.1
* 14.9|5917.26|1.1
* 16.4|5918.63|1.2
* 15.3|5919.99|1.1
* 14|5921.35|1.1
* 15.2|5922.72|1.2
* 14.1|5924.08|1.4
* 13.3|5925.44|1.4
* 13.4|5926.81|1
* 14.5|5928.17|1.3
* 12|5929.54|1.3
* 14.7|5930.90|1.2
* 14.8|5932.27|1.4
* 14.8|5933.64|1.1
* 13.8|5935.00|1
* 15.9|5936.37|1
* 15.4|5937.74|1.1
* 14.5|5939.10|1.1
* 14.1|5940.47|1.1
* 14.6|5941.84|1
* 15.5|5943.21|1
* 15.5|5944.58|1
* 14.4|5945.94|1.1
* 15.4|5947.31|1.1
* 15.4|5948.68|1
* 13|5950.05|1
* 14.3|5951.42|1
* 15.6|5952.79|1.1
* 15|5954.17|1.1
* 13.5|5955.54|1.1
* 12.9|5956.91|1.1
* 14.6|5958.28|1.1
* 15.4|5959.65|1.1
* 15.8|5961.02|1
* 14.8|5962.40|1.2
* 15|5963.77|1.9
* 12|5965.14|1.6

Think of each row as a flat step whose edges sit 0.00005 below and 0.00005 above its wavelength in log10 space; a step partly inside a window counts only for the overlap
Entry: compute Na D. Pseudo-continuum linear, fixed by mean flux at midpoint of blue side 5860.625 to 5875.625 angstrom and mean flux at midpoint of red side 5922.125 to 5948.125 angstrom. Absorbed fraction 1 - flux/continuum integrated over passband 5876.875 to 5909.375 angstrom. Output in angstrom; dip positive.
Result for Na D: 1.33 angstrom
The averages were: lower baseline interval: 15.9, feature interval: 14.7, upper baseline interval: 14.5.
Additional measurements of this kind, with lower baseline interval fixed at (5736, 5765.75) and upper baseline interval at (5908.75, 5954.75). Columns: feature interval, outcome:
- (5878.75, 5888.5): 0.4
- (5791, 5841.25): -1.7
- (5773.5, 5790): -0.1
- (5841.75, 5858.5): -0.4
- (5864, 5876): -1.0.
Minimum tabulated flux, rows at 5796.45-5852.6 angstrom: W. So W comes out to 13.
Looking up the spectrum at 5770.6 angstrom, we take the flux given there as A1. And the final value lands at 16.8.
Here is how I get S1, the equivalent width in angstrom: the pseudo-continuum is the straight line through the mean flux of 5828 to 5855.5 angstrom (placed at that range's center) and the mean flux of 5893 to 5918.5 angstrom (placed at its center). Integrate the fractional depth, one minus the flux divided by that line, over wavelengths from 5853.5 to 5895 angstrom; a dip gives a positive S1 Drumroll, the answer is 0.3 angstrom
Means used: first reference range 15.5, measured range 15.2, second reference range 15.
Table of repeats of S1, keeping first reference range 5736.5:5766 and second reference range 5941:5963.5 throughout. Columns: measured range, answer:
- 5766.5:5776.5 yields -0.6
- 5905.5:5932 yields 0.5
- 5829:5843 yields -0.7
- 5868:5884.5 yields -0.4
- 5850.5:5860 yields -0.3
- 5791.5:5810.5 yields -0.5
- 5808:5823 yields -0.4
